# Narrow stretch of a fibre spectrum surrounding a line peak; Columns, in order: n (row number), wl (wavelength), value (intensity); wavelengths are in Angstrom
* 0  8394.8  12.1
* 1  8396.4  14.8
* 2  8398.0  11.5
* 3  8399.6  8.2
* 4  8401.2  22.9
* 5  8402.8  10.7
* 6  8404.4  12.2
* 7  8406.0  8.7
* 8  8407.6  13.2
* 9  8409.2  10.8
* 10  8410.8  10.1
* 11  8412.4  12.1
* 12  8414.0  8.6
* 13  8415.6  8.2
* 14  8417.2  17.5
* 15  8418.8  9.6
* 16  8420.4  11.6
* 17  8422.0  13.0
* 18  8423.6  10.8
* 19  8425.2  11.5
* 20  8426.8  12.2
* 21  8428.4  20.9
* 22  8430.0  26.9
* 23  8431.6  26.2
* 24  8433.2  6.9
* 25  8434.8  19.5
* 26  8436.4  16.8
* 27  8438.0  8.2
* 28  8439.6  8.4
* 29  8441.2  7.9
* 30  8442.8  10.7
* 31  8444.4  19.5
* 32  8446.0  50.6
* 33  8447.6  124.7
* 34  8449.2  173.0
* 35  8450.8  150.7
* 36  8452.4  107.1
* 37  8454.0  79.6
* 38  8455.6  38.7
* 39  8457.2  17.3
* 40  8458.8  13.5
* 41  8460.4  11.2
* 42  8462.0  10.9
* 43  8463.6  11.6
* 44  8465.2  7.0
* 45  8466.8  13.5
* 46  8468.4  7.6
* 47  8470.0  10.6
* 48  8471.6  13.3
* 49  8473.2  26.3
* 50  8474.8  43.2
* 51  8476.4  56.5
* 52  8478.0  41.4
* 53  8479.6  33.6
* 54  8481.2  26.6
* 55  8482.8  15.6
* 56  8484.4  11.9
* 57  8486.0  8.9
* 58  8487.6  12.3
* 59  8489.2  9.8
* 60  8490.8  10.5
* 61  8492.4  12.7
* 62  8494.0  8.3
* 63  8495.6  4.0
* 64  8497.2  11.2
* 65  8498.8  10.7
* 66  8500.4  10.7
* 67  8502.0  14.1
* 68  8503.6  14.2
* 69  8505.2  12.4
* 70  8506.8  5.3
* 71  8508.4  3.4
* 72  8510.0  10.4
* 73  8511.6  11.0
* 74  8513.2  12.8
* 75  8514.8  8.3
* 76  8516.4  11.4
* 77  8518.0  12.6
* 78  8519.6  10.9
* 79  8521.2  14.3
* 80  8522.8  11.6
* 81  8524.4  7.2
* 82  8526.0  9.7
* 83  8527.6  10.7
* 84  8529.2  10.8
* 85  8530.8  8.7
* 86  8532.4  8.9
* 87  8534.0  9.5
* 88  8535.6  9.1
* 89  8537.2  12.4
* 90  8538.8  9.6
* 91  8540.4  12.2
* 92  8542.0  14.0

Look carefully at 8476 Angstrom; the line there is [N II]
